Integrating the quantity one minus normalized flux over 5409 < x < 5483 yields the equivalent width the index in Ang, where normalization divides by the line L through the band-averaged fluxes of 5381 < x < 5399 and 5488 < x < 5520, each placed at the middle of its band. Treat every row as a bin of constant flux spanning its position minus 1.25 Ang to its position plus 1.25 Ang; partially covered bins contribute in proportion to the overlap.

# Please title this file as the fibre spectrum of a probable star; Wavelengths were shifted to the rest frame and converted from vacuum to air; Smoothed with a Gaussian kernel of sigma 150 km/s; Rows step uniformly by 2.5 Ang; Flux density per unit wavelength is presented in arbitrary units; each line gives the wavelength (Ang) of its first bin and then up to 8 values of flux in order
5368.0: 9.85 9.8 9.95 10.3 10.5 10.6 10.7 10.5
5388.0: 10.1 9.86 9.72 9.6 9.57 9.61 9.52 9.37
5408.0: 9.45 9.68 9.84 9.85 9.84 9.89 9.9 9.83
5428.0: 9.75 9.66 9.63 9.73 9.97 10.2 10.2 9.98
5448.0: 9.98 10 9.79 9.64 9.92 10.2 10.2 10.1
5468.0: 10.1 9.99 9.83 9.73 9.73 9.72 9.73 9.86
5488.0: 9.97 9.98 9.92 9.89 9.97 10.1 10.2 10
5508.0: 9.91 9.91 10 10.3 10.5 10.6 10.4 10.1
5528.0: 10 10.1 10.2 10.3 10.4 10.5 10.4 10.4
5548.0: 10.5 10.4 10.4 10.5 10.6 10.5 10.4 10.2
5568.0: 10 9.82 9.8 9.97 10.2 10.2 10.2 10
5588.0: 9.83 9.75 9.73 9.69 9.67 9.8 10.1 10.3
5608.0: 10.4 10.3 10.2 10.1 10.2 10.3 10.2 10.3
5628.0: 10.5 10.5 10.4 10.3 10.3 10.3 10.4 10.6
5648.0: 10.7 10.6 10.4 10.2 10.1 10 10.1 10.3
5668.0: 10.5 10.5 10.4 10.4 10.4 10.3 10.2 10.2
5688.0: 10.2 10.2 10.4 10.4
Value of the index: 1.2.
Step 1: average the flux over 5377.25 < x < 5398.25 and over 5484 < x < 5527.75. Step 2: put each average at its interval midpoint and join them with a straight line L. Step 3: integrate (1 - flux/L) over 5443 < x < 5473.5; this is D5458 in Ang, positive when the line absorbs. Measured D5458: 0.4 Ang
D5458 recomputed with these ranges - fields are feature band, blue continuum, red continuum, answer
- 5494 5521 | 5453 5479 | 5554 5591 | -0.25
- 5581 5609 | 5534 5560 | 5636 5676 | 1.21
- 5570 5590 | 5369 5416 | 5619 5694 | 0.43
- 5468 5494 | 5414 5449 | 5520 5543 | 0.58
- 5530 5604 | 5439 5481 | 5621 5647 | 0.48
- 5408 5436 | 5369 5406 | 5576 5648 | 0.70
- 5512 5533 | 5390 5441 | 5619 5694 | -0.53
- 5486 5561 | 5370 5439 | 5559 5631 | -1.51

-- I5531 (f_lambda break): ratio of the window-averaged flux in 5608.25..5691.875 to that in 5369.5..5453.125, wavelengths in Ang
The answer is 1.04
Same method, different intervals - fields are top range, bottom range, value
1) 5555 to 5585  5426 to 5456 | 1.03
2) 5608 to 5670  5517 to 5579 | 1.00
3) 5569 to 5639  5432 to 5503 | 1.02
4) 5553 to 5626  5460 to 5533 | 1.01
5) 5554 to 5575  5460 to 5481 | 1.03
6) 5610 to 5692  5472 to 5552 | 1.02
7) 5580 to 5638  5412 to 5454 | 1.02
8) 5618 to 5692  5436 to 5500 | 1.04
